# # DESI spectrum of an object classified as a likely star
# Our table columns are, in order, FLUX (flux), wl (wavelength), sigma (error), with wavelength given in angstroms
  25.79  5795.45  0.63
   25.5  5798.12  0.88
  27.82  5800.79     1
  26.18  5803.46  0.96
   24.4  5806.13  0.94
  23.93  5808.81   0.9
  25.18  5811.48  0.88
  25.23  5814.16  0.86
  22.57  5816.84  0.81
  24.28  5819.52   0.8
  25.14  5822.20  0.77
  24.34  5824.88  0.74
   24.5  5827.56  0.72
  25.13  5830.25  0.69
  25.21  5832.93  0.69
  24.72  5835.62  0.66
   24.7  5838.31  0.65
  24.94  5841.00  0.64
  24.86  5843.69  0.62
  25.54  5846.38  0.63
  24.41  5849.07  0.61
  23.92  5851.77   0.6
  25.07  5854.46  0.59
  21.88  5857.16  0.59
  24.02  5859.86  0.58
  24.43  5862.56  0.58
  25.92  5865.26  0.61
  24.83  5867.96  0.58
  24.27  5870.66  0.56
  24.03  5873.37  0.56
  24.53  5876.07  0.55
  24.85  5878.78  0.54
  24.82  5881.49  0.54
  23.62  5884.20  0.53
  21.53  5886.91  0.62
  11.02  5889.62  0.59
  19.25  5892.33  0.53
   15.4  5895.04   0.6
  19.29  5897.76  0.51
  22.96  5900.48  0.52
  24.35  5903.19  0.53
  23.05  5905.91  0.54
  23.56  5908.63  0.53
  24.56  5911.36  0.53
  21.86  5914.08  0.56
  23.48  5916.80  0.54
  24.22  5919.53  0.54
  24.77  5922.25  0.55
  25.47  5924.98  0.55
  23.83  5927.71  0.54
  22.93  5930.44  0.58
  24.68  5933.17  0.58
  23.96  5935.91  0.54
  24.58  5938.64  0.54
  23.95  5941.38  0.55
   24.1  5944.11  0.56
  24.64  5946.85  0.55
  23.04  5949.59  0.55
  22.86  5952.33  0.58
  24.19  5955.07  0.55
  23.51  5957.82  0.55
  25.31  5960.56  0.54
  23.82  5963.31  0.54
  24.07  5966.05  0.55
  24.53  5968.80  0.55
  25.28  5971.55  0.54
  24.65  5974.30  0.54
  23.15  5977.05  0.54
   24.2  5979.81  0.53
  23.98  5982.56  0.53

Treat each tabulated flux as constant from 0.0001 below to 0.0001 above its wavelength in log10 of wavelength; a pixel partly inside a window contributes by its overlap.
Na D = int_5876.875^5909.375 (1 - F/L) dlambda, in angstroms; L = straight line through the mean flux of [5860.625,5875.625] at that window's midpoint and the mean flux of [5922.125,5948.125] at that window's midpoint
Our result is 4.5 angstroms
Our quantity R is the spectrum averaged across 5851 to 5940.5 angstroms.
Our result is 23.1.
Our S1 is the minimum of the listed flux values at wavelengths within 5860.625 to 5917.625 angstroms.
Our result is 11.02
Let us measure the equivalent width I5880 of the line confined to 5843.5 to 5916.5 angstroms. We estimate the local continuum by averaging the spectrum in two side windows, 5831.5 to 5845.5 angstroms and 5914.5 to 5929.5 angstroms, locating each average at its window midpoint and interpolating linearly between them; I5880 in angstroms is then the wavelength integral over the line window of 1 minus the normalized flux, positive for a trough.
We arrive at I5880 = 5.0 angstroms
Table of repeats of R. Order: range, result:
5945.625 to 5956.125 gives 23.7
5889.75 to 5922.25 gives 21.7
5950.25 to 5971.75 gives 24.1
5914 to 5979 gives 24.1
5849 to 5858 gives 23.8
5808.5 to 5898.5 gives 23.5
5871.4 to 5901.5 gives 21.1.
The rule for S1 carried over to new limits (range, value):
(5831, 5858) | 21.88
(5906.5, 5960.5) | 21.86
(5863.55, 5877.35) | 24.03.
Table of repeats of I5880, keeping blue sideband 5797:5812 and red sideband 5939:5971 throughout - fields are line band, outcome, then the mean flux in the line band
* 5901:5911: 0.35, 23.7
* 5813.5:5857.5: 1.18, 24.5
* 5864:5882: 0.08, 24.7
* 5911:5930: 0.35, 24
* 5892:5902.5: 2.16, 19.6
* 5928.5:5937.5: 0.15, 23.9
